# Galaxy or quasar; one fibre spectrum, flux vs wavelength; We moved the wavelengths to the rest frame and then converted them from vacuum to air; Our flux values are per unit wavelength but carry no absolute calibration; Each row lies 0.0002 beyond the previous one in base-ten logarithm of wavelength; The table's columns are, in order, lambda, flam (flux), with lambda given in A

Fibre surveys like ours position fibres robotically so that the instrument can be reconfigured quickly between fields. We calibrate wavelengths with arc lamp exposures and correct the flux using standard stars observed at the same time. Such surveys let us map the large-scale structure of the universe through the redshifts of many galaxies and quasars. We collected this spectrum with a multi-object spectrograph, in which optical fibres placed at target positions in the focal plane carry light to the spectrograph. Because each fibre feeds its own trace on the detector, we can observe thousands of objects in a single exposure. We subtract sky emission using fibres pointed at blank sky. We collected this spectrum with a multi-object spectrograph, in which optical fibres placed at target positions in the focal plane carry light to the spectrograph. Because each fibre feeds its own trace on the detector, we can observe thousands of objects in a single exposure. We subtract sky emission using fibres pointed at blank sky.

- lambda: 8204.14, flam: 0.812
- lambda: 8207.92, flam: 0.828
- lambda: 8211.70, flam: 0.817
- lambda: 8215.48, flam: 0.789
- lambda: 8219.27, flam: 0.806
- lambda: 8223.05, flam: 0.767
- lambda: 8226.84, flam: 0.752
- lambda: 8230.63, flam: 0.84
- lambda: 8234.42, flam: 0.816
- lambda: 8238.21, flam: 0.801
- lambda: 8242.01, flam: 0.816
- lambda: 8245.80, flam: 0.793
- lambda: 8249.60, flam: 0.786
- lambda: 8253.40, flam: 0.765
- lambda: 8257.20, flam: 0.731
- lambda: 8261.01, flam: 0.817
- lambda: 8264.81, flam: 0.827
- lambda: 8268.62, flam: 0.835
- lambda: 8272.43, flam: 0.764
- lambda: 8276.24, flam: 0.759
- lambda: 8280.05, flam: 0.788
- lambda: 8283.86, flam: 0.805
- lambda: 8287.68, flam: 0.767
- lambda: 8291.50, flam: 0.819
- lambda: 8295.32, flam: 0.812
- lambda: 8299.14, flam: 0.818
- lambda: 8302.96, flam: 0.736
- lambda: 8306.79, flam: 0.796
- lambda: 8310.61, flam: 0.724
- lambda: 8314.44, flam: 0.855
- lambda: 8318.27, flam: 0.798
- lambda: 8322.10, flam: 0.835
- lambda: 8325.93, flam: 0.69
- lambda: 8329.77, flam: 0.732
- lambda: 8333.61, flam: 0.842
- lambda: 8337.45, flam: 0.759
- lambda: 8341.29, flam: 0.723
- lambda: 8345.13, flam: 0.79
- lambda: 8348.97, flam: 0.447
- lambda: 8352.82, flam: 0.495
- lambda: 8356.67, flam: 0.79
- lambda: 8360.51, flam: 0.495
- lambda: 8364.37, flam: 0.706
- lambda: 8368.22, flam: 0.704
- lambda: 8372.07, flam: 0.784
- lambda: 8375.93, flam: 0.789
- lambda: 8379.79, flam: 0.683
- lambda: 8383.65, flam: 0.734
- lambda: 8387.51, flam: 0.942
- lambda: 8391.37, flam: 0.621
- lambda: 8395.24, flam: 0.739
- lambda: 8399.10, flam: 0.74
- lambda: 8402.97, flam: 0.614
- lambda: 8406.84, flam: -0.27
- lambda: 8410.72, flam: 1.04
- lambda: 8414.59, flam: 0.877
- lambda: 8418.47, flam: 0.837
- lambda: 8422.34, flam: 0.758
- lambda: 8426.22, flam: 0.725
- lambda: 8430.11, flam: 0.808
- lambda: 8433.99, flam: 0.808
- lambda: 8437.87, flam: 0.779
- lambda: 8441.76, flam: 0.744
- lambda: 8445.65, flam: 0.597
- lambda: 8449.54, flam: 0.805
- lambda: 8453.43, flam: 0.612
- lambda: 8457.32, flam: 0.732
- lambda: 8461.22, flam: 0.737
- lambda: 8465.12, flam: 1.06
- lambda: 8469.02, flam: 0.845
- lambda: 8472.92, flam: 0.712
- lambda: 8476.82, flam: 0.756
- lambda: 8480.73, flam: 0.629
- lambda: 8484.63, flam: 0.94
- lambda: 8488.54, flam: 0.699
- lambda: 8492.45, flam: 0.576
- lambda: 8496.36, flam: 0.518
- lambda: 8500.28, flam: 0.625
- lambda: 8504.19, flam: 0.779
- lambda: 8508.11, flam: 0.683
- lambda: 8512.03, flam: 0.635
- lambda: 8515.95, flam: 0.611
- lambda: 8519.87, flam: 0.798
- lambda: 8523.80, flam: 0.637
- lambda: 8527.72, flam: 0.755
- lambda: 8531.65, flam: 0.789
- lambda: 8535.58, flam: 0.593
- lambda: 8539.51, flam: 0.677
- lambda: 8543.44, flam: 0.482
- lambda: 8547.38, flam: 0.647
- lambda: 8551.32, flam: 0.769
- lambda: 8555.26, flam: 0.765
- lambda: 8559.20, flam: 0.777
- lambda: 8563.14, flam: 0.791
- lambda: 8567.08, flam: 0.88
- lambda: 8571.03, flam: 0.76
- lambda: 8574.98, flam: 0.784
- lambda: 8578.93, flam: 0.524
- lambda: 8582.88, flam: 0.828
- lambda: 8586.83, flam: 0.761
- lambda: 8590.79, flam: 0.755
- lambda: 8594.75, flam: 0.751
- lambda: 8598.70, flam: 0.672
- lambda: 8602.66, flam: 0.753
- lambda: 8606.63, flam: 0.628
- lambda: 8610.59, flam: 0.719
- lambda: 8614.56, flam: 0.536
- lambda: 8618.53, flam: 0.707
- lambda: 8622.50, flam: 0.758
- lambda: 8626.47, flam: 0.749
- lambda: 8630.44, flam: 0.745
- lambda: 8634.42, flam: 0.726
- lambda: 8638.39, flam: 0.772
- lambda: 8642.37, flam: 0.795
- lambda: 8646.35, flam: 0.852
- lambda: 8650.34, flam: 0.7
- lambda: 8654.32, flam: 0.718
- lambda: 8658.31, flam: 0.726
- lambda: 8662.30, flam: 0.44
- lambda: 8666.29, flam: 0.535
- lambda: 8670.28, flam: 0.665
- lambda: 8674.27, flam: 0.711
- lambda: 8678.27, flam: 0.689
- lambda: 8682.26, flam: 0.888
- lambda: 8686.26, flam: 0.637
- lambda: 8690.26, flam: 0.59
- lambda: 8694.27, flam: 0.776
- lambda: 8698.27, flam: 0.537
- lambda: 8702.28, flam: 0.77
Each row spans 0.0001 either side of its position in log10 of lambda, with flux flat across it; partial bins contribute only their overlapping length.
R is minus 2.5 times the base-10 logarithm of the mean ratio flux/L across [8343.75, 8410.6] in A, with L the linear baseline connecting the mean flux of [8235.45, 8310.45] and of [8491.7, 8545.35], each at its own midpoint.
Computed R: 0.14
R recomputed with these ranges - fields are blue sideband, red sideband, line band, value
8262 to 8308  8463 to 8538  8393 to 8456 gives 0.07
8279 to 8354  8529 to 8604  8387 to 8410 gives 0.30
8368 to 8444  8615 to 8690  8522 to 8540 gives 0.03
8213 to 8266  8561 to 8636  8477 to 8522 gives 0.09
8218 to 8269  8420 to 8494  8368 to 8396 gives 0.02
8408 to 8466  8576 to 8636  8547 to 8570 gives -0.08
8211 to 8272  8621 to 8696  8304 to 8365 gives 0.09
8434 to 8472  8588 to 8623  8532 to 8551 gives 0.15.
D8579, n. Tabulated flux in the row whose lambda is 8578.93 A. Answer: 0.524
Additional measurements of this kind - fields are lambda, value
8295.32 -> 0.812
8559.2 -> 0.777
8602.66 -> 0.753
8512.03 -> 0.635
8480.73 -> 0.629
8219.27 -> 0.806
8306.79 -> 0.796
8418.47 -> 0.837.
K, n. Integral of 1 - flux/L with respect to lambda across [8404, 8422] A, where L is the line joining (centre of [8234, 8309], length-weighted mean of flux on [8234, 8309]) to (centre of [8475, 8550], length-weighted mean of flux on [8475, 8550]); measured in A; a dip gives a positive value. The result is 2.2 A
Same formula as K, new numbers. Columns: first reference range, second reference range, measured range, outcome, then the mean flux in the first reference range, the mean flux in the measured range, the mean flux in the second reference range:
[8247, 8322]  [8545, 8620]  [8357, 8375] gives 1.95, 0.791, 0.689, 0.725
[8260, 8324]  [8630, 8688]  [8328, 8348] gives 0.80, 0.797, 0.754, 0.706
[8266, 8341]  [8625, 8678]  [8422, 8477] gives -1.16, 0.785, 0.766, 0.702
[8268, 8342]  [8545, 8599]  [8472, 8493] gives 0.86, 0.783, 0.729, 0.748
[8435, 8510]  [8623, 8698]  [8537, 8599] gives -0.95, 0.729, 0.727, 0.703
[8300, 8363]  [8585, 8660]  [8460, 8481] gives -2.34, 0.721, 0.804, 0.727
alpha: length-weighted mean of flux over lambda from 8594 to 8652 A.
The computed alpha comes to 0.724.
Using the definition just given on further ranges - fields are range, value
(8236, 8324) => 0.793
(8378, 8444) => 0.716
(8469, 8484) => 0.74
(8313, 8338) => 0.787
